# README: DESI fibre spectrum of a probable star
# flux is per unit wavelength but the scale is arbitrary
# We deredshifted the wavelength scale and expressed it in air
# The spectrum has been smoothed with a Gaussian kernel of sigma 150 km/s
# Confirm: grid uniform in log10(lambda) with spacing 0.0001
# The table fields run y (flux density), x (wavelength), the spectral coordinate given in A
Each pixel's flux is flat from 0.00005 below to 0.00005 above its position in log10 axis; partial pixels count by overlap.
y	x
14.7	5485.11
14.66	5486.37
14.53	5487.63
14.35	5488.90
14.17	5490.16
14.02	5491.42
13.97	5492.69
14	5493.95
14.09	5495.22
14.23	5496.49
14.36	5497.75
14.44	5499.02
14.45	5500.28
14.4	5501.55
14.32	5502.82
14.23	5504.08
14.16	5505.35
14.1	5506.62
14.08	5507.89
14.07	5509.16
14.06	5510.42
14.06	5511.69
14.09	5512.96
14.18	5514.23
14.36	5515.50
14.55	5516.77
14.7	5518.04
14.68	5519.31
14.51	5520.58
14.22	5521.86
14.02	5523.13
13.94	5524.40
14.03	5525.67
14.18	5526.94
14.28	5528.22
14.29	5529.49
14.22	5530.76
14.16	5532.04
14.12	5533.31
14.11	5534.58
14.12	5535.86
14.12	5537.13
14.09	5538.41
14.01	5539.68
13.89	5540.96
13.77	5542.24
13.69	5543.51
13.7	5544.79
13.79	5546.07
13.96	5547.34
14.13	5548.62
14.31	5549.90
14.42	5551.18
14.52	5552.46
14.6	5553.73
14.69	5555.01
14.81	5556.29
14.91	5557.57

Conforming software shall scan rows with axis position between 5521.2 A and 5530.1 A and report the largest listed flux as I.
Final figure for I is 14.29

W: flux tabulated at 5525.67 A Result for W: 14.03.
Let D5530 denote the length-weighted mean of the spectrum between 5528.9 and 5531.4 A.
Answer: 14.3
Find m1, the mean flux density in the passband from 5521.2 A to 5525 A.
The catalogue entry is 14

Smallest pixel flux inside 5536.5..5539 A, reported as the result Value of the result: 14.09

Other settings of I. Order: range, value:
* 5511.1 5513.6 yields 14.09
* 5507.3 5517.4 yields 14.55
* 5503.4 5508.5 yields 14.23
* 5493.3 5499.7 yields 14.44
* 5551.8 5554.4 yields 14.6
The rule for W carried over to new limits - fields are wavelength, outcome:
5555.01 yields 14.69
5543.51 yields 13.69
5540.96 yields 13.89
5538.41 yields 14.09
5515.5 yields 14.36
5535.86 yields 14.12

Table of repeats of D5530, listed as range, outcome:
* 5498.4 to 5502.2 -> 14.4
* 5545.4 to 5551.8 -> 14.1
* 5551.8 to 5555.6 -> 14.6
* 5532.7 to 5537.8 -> 14.1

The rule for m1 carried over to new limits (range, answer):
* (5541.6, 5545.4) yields 13.7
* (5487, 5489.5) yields 14.4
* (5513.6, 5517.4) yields 14.4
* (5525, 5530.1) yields 14.2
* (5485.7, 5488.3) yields 14.6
